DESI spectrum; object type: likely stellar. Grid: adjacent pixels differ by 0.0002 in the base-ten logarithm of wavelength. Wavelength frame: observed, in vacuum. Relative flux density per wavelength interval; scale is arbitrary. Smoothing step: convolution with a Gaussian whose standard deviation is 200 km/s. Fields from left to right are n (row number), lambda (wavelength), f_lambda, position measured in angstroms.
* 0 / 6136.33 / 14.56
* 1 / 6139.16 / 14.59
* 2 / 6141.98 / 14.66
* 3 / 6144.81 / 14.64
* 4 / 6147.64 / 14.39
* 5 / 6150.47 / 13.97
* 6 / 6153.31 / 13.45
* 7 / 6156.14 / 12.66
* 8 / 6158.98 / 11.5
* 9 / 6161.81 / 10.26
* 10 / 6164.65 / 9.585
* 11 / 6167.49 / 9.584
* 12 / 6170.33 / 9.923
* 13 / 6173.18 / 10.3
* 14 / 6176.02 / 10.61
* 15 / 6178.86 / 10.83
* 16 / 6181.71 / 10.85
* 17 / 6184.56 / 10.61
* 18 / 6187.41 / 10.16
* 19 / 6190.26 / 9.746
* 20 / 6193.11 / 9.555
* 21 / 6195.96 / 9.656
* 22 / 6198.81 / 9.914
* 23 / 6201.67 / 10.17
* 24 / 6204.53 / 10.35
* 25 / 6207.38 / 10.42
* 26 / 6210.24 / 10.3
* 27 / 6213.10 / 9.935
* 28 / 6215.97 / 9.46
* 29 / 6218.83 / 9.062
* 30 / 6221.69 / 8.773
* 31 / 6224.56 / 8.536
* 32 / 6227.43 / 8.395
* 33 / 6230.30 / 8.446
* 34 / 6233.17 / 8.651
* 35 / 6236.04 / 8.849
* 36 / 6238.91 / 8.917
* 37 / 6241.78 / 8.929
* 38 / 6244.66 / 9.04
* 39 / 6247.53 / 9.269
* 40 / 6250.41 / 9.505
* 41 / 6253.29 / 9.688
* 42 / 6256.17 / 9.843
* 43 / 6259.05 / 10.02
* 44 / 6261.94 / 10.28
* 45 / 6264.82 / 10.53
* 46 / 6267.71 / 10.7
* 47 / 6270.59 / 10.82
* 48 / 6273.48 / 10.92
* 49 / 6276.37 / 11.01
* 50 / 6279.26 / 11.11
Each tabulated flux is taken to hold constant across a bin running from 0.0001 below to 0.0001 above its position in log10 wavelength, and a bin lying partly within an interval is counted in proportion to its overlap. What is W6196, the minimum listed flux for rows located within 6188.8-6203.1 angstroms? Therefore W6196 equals 9.555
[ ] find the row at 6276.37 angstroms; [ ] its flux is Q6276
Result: 11.01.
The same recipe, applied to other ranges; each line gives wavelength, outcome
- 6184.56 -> 10.61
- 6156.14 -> 12.66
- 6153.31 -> 13.45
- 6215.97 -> 9.46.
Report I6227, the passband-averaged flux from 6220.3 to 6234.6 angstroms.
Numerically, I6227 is 8.55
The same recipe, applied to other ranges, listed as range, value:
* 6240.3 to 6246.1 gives 8.99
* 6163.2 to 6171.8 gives 9.69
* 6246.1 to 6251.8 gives 9.38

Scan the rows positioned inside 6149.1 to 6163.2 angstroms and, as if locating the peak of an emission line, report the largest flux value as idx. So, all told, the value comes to 13.97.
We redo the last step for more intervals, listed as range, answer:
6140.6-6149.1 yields 14.66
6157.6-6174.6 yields 11.5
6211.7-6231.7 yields 9.935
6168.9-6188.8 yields 10.85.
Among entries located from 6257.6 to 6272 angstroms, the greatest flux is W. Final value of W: 10.82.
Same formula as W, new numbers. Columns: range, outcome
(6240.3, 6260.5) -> 10.02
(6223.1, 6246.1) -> 9.04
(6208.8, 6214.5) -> 10.3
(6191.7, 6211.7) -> 10.42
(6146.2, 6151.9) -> 14.39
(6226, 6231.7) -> 8.446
